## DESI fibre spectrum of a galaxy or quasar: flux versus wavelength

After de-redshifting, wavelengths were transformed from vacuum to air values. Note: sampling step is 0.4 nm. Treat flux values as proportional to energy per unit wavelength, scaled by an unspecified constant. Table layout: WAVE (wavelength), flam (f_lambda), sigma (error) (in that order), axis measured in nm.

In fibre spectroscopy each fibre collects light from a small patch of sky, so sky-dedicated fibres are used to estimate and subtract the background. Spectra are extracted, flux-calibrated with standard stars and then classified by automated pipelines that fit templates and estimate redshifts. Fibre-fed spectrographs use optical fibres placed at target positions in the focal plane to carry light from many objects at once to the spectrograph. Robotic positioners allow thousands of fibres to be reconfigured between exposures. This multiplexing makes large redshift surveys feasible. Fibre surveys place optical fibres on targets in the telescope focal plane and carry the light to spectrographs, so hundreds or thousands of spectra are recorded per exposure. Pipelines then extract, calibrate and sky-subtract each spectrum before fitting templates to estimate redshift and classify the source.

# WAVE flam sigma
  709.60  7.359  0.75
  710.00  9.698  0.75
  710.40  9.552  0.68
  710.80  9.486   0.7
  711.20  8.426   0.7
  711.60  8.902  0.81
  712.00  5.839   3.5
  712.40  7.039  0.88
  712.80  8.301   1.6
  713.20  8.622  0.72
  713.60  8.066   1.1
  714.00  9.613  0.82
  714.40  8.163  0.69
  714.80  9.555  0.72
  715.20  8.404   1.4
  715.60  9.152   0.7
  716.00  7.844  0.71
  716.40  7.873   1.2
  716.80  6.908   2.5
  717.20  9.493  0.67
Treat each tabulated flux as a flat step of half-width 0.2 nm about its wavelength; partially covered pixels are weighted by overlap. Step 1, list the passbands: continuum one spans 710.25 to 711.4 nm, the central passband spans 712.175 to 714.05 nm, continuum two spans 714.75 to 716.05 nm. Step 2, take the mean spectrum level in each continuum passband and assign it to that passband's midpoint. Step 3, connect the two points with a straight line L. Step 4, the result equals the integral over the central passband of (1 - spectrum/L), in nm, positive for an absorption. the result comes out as 0.16 nm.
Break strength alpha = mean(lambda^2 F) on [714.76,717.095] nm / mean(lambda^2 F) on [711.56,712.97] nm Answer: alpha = 1.1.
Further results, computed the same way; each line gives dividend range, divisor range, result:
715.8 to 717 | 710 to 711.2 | 0.82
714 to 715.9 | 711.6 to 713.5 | 1.17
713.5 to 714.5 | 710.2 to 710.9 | 0.92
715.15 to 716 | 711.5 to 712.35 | 1.22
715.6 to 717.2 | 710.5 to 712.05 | 0.96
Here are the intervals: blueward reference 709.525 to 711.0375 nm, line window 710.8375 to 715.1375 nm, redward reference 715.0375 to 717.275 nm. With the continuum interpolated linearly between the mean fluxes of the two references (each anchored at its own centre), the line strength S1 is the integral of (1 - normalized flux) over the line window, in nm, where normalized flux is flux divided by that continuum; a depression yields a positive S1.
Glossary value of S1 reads 0.20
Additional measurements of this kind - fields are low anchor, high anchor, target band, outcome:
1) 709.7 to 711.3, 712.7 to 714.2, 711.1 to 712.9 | 0.27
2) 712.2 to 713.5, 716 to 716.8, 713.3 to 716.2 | -0.33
